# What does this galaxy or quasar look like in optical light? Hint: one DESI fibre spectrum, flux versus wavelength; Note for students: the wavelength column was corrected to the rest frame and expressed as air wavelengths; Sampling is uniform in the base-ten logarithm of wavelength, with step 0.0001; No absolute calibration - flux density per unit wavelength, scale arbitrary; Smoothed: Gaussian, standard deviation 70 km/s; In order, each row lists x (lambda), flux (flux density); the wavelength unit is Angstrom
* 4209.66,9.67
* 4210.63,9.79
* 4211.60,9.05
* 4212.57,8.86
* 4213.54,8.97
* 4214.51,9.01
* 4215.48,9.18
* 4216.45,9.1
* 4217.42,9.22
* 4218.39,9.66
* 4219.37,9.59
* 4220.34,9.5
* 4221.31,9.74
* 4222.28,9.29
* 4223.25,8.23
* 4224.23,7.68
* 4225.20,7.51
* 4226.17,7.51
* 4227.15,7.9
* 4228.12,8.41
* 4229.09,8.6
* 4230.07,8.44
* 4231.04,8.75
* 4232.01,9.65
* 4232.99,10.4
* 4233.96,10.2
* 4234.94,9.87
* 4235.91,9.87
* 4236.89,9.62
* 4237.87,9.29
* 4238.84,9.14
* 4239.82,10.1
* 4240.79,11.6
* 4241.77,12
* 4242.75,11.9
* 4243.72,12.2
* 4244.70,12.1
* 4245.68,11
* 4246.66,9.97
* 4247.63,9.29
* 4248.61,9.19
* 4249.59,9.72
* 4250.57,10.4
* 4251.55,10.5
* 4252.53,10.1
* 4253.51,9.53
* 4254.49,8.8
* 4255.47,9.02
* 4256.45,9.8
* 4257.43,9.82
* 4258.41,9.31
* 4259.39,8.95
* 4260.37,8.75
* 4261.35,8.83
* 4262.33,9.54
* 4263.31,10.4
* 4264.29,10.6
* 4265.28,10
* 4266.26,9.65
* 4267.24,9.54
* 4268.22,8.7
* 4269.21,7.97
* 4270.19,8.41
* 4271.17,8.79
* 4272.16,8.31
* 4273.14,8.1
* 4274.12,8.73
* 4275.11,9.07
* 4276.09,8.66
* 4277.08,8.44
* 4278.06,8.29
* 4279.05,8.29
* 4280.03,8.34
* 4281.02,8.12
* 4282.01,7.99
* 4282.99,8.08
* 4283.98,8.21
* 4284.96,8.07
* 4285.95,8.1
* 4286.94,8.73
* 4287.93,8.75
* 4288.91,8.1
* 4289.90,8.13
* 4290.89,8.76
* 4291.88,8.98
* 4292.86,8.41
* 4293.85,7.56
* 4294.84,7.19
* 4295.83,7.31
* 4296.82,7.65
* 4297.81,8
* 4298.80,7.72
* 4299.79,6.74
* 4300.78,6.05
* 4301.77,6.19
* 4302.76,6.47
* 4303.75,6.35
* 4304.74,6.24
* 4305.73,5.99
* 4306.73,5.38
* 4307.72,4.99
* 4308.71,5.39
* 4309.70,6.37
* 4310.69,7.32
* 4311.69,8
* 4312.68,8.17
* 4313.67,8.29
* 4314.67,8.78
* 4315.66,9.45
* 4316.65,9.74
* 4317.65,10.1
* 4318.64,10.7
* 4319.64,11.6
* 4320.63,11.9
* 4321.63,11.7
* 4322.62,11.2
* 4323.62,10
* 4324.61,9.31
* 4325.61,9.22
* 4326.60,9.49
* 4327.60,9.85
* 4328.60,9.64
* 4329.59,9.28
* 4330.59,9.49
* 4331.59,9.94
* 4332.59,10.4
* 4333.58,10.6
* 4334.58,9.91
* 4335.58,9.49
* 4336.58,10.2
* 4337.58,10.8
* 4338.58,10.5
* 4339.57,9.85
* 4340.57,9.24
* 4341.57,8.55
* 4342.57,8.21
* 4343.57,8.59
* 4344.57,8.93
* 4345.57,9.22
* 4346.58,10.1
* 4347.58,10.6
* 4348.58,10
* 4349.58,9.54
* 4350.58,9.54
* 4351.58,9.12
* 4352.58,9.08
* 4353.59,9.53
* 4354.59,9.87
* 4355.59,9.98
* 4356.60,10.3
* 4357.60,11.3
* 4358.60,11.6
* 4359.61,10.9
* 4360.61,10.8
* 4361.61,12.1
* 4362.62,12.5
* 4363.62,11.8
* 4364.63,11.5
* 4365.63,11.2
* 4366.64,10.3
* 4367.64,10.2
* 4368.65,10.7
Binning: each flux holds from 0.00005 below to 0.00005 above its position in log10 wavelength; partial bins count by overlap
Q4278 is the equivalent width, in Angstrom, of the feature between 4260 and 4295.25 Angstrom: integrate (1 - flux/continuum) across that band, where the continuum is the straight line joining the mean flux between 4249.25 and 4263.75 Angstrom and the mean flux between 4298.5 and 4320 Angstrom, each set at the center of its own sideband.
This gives 0.5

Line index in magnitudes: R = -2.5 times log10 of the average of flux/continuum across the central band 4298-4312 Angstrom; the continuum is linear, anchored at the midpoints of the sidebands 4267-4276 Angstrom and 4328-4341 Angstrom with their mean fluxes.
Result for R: 0.41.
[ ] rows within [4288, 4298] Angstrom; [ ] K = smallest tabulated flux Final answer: 7.19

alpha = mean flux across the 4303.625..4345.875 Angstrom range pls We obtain 9.06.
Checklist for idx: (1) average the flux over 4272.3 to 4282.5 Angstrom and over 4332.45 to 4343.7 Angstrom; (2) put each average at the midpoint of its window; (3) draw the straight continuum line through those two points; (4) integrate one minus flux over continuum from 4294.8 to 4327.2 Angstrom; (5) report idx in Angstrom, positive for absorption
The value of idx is 3.5 Angstrom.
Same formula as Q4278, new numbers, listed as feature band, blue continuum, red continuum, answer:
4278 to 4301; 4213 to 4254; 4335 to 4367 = 4.4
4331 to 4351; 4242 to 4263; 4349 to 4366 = 1.5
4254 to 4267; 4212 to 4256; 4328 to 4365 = 0.3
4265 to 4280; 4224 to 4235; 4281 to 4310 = -1.7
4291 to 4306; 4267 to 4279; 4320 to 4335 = 3.4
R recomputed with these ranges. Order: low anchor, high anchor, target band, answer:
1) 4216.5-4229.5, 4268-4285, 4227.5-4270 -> -0.15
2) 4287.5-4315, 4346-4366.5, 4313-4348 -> -0.10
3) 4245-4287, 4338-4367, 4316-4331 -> -0.04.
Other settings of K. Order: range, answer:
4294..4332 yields 4.99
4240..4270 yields 7.97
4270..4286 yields 7.99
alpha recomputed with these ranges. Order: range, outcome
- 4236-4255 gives 10.3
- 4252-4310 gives 8.19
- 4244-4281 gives 9.32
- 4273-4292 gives 8.39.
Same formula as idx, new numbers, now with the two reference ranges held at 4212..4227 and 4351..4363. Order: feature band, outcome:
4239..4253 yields -2.30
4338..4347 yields 0.98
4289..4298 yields 1.63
